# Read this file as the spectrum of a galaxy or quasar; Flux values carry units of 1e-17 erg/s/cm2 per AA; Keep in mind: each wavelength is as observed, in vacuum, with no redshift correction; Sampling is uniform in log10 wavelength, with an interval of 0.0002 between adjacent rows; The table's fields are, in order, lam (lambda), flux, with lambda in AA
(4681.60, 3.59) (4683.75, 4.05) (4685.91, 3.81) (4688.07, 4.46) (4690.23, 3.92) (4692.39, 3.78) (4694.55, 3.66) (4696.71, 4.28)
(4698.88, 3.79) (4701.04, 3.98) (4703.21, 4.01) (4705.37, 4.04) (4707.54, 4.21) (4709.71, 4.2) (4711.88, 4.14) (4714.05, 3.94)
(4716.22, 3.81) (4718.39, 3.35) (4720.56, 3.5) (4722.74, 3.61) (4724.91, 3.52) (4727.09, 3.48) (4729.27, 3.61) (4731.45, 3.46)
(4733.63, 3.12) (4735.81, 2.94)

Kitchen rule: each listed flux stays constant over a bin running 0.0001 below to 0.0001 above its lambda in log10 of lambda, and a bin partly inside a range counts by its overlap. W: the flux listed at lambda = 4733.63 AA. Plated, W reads 3.12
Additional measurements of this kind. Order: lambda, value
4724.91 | 3.52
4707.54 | 4.21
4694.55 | 3.66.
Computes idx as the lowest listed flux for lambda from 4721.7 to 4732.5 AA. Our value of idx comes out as 3.46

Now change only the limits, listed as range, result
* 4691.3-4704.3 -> 3.66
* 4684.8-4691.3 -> 3.81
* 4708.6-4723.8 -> 3.35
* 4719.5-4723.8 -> 3.5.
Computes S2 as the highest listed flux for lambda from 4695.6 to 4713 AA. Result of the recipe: 4.28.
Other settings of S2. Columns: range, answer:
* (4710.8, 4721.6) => 4.14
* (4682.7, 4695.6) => 4.46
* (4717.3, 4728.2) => 3.61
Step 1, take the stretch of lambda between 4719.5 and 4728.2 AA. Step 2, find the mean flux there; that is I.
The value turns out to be 3.53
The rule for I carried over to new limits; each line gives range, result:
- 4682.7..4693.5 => 4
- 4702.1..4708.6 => 4.09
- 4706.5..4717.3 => 4.06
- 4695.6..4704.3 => 4.01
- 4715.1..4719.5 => 3.59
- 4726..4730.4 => 3.54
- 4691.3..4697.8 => 3.91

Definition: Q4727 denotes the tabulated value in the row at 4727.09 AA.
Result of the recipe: 3.48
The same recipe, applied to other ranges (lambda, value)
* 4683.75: 4.05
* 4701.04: 3.98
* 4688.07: 4.46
